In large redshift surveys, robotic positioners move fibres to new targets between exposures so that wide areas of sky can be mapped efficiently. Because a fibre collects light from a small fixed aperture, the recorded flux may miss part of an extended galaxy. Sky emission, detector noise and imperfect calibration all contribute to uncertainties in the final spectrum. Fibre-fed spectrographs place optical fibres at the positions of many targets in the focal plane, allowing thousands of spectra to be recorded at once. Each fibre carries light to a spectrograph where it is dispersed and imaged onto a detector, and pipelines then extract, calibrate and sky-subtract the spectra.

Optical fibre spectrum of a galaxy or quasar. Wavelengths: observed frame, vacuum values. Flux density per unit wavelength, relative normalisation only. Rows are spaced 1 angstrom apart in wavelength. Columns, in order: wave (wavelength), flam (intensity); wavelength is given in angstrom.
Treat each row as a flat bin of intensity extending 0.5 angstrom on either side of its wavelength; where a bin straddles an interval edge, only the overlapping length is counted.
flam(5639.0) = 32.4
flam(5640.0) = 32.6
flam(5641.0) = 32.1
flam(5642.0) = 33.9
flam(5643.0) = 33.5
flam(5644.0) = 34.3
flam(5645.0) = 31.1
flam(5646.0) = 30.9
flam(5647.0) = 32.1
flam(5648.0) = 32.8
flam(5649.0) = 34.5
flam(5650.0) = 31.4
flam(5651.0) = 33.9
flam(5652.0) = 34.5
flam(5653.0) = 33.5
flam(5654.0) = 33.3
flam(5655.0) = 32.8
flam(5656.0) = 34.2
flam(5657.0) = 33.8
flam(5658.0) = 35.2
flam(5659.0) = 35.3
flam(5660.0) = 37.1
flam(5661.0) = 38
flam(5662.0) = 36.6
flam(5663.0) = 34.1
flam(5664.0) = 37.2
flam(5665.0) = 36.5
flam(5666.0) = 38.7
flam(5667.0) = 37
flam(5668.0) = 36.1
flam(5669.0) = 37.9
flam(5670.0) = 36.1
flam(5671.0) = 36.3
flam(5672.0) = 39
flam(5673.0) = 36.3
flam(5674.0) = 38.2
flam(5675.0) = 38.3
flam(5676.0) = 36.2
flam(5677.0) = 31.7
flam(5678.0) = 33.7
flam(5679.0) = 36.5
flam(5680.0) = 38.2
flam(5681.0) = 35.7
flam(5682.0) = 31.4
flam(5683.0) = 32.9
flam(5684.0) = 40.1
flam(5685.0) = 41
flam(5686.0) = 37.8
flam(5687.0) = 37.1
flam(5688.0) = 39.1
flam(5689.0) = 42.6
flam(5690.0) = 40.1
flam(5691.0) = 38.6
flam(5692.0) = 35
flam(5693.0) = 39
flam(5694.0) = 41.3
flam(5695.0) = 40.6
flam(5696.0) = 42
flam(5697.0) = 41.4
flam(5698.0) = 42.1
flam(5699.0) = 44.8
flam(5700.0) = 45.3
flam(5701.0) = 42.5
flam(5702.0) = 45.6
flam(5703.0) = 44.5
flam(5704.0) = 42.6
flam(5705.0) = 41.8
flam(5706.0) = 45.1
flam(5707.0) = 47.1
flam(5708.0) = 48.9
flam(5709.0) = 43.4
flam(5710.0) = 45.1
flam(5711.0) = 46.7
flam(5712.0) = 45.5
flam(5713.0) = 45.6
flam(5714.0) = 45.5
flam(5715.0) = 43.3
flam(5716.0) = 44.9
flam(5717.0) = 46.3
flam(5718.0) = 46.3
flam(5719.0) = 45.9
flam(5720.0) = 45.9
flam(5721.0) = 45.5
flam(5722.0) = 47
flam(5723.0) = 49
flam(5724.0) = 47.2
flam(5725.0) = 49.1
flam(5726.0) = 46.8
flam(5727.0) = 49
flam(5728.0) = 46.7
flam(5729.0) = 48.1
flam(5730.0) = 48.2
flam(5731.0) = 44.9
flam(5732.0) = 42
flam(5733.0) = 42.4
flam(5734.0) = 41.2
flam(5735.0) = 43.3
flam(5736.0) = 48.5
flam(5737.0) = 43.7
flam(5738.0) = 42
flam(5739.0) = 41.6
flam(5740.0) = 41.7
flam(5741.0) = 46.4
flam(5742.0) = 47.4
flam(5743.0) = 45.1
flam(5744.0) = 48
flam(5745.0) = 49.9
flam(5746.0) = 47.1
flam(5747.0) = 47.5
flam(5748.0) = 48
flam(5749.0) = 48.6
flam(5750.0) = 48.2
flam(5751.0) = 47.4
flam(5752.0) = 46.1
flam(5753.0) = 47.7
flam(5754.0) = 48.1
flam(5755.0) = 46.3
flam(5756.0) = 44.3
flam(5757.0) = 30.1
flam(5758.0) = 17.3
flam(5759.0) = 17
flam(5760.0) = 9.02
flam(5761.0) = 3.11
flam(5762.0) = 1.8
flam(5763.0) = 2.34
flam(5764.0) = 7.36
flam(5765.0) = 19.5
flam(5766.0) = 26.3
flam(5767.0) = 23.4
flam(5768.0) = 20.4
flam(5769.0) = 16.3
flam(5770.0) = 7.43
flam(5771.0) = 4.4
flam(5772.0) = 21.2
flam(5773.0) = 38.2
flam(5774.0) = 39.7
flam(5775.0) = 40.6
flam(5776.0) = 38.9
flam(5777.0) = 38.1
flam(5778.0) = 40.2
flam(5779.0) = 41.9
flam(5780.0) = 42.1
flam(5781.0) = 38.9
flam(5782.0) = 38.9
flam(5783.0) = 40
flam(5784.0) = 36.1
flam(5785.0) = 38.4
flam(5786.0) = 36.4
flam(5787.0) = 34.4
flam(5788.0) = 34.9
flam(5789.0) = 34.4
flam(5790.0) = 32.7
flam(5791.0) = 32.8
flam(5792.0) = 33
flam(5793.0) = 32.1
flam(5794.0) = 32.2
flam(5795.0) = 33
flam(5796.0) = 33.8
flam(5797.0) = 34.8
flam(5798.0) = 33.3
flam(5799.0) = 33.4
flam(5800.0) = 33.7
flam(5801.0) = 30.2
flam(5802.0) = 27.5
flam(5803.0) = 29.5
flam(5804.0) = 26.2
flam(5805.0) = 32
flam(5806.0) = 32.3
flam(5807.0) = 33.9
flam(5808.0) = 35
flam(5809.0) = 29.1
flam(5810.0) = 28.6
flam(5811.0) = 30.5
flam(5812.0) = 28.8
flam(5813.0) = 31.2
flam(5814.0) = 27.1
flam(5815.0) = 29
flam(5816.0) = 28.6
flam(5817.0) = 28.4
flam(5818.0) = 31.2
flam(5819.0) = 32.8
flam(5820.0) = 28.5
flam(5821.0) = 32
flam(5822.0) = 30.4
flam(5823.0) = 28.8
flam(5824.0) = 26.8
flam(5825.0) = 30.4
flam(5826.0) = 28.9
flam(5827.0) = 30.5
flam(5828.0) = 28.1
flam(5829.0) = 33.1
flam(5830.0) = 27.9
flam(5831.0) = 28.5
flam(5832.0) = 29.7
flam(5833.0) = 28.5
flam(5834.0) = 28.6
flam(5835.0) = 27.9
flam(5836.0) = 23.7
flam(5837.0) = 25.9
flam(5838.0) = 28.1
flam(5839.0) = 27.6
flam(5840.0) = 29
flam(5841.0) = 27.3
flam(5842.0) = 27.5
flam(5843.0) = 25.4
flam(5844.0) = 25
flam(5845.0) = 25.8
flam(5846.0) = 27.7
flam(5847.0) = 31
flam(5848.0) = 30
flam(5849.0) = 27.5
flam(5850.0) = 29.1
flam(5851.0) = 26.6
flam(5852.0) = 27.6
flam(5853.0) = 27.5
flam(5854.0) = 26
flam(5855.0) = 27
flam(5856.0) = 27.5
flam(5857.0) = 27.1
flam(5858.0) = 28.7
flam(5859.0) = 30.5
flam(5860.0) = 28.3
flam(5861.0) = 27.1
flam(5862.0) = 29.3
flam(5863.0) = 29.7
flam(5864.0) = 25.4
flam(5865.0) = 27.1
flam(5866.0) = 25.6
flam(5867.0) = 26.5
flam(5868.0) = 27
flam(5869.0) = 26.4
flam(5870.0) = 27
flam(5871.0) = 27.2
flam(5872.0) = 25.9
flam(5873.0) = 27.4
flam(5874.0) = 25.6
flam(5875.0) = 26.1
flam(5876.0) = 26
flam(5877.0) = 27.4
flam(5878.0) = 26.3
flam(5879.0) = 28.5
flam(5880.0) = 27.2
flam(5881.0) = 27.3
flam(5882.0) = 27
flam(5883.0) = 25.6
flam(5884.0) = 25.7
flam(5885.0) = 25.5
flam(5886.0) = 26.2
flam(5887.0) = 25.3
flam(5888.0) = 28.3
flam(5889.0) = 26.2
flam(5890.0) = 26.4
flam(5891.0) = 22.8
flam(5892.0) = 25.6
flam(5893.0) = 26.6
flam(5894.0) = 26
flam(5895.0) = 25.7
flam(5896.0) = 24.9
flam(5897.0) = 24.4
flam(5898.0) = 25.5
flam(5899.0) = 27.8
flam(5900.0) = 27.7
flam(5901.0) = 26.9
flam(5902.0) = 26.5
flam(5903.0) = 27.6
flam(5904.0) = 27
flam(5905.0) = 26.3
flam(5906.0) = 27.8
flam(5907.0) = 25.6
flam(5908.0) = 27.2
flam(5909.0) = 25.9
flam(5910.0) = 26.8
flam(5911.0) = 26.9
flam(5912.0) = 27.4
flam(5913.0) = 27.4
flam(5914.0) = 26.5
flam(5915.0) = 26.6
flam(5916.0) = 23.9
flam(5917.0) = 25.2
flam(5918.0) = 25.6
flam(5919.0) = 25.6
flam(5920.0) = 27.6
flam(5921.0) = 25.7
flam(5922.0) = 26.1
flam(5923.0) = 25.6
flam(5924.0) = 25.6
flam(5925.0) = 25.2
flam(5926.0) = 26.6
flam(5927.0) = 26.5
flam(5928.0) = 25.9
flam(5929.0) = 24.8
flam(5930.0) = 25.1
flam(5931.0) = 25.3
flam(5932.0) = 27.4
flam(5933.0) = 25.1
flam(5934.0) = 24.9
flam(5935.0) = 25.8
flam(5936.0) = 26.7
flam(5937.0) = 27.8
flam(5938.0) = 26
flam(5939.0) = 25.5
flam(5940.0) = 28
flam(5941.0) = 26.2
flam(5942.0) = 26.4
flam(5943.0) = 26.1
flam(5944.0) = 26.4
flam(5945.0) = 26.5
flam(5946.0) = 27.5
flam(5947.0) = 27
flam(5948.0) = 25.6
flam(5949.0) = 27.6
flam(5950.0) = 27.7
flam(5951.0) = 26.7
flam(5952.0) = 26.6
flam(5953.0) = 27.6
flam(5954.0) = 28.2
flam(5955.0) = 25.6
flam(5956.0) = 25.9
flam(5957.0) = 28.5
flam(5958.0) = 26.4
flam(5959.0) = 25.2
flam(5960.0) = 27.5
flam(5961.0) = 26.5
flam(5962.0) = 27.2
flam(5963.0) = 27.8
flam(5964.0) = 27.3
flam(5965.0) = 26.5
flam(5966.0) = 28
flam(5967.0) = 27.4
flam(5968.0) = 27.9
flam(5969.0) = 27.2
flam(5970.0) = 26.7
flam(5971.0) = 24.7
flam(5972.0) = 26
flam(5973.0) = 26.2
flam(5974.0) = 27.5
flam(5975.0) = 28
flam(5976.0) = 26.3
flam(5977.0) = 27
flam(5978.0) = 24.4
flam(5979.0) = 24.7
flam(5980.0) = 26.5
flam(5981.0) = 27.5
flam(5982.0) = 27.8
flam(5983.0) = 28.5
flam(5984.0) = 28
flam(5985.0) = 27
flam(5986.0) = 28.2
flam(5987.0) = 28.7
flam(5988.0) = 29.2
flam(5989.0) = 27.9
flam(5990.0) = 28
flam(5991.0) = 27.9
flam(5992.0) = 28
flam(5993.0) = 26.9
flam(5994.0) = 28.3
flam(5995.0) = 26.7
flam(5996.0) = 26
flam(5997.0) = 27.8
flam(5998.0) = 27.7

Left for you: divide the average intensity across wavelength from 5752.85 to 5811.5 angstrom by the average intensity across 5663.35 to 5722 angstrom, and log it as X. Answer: 0.7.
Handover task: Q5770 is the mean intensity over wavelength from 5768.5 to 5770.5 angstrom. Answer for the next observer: 11.9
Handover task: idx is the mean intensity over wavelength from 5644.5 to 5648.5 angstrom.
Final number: 31.7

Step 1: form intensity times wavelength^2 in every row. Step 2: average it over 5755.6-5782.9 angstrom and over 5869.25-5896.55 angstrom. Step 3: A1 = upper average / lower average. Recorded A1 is 1.1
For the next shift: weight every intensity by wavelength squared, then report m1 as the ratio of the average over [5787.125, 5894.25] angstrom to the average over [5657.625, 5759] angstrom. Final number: 0.72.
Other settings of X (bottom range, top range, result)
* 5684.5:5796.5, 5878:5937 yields 0.68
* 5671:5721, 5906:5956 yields 0.64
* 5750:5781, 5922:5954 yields 0.94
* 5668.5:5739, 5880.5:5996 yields 0.63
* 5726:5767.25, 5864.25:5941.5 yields 0.70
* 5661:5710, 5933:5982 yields 0.68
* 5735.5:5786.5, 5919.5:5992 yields 0.78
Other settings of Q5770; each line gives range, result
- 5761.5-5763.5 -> 2.07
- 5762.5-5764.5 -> 4.85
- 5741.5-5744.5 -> 46.8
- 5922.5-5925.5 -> 25.5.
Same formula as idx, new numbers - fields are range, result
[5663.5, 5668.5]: 37.1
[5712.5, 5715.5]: 44.8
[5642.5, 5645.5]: 33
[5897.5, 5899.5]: 26.6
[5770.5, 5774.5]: 25.9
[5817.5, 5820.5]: 30.8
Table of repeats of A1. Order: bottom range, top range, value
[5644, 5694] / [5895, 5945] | 0.80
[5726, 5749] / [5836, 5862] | 0.63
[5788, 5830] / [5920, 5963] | 0.89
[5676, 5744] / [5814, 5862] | 0.69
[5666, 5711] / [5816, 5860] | 0.75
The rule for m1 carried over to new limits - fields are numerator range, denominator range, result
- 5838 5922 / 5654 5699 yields 0.77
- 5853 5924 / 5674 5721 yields 0.69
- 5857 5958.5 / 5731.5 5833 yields 0.84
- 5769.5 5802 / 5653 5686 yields 0.97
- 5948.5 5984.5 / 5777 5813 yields 0.84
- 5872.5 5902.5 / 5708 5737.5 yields 0.61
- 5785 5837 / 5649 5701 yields 0.87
